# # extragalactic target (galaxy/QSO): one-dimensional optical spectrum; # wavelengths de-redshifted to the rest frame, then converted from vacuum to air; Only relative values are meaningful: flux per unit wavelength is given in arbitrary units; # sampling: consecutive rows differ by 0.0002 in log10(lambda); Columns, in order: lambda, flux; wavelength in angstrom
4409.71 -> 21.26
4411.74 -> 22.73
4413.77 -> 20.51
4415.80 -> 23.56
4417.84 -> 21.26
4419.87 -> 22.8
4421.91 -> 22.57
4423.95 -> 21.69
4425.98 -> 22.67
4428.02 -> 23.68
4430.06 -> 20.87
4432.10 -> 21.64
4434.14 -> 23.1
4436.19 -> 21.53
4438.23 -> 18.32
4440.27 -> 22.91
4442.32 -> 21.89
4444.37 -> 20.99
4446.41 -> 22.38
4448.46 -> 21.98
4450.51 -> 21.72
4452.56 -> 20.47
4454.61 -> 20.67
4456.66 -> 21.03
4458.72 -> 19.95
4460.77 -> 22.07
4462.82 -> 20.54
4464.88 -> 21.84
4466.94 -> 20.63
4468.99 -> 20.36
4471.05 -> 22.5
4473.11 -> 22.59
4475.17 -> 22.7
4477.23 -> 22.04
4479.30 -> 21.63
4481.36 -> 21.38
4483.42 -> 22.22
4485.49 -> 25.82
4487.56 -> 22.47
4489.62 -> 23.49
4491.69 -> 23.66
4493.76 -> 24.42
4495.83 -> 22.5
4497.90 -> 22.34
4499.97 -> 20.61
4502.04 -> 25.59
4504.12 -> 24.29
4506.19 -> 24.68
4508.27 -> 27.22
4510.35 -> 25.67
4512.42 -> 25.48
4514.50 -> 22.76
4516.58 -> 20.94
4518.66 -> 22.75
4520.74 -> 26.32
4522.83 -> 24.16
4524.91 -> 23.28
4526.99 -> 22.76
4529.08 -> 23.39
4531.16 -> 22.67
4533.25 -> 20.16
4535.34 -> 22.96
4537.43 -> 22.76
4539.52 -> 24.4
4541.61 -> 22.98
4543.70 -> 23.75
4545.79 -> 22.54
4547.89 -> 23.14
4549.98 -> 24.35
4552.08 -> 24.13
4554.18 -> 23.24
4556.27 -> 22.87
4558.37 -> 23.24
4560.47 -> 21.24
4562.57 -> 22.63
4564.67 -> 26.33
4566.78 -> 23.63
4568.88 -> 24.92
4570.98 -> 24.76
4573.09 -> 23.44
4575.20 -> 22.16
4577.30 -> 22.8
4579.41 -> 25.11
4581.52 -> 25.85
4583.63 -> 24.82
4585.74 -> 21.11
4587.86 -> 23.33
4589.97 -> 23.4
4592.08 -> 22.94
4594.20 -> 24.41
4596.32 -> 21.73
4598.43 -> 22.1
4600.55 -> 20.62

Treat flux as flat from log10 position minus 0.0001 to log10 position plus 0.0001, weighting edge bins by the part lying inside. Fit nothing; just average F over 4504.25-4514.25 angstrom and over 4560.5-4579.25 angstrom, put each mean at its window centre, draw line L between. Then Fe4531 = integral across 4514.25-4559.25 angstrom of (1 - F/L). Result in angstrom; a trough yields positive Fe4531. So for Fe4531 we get 2.70 angstrom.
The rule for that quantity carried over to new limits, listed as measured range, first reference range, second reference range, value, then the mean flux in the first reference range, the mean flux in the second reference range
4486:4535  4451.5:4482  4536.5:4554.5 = -2.2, 21.4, 23.5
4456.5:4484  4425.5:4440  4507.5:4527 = 1.5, 21.7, 24.2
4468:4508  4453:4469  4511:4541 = -2.0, 20.9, 23.2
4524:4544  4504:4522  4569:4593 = 1.1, 24.5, 23.7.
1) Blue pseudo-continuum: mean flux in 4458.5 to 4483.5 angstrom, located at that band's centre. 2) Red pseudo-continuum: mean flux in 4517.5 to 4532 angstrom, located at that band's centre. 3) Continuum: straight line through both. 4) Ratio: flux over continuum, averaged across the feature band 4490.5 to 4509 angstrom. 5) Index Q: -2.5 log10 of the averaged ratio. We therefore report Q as -0.055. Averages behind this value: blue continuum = 21.6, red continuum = 23.6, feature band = 23.9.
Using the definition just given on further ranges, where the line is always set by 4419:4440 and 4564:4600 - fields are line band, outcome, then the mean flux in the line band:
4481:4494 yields -0.04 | 23.4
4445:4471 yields 0.05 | 21.2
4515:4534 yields 0.00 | 23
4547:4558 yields -0.01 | 23.5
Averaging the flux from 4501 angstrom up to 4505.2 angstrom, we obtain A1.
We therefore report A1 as 24.9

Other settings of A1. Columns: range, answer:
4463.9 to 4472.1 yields 21.3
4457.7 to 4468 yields 21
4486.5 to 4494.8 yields 23.5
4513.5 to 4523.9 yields 23.4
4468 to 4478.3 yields 22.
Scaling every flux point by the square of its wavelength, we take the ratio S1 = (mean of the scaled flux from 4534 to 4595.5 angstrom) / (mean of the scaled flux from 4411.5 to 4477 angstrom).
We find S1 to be 1.1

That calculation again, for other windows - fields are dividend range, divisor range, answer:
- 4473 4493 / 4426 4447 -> 1.07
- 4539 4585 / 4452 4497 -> 1.12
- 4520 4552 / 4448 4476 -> 1.13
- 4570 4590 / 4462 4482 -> 1.15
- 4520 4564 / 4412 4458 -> 1.12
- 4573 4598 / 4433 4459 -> 1.17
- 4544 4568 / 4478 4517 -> 1.02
